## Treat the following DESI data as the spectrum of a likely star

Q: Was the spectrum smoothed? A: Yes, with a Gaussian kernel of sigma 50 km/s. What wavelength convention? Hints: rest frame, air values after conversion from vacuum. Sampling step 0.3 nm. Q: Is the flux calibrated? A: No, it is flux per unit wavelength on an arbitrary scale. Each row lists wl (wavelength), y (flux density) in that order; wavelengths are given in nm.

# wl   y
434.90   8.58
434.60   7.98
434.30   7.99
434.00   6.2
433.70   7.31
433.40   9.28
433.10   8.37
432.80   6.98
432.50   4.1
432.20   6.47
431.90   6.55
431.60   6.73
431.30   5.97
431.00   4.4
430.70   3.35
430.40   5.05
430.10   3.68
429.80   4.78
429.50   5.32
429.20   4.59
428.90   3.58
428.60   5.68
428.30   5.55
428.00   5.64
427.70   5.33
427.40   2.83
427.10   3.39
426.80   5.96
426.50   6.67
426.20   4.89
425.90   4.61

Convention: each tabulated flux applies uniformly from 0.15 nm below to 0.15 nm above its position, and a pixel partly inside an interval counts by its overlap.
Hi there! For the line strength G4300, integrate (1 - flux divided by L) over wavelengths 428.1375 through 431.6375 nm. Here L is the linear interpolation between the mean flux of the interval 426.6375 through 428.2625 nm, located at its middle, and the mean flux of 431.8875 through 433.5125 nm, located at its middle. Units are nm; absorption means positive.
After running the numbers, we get 0.54 nm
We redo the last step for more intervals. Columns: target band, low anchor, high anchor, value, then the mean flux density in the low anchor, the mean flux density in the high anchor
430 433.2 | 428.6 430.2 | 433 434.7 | 0.323 nm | 4.53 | 7.84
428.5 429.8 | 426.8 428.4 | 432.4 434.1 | 0.140 nm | 4.65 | 7.15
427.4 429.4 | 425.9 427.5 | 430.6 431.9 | 0.039 nm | 4.79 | 5.35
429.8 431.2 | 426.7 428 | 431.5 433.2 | 0.359 nm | 4.46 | 6.47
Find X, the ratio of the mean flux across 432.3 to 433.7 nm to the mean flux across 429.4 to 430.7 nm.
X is 1.6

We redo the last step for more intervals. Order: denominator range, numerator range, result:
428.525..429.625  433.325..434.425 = 1.61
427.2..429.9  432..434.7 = 1.50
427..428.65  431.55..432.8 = 1.28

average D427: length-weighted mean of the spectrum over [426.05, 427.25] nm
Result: 5.23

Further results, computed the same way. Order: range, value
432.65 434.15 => 7.63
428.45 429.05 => 4.63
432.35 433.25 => 6.48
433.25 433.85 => 8.29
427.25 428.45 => 4.84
